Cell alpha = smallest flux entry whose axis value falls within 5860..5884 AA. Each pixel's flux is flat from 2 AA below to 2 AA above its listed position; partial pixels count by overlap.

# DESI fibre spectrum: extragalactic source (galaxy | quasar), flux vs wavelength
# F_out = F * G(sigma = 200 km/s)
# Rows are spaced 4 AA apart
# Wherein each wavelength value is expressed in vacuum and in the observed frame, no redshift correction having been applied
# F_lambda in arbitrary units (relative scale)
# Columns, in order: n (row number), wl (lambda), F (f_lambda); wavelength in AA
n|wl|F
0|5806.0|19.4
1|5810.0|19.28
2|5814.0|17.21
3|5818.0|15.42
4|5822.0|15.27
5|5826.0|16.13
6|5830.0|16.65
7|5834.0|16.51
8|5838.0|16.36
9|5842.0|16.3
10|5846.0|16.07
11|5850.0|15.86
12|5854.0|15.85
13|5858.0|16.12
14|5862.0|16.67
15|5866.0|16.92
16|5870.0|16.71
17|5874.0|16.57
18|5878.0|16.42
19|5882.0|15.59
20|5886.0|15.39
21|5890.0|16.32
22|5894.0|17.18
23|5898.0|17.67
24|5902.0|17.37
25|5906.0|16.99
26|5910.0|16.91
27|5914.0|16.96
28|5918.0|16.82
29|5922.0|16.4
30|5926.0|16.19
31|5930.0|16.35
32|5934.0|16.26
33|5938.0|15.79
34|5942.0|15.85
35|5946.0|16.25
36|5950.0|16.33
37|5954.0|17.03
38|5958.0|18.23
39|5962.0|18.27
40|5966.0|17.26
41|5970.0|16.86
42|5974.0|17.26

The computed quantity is 15.59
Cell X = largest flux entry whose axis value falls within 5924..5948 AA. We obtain 16.35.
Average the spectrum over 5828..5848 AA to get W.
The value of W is 16.4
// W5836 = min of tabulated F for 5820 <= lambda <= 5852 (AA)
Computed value 15.27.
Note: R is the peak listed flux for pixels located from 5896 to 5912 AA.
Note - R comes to 17.67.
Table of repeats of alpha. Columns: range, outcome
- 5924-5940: 15.79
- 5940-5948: 15.85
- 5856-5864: 16.12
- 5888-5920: 16.32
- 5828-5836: 16.51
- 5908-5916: 16.91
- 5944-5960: 16.25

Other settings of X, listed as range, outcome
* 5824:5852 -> 16.65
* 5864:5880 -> 16.92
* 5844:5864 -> 16.67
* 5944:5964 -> 18.27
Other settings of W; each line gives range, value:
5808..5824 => 16.8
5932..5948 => 16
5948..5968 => 17.4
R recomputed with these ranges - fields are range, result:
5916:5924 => 16.82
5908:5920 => 16.96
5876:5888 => 16.42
